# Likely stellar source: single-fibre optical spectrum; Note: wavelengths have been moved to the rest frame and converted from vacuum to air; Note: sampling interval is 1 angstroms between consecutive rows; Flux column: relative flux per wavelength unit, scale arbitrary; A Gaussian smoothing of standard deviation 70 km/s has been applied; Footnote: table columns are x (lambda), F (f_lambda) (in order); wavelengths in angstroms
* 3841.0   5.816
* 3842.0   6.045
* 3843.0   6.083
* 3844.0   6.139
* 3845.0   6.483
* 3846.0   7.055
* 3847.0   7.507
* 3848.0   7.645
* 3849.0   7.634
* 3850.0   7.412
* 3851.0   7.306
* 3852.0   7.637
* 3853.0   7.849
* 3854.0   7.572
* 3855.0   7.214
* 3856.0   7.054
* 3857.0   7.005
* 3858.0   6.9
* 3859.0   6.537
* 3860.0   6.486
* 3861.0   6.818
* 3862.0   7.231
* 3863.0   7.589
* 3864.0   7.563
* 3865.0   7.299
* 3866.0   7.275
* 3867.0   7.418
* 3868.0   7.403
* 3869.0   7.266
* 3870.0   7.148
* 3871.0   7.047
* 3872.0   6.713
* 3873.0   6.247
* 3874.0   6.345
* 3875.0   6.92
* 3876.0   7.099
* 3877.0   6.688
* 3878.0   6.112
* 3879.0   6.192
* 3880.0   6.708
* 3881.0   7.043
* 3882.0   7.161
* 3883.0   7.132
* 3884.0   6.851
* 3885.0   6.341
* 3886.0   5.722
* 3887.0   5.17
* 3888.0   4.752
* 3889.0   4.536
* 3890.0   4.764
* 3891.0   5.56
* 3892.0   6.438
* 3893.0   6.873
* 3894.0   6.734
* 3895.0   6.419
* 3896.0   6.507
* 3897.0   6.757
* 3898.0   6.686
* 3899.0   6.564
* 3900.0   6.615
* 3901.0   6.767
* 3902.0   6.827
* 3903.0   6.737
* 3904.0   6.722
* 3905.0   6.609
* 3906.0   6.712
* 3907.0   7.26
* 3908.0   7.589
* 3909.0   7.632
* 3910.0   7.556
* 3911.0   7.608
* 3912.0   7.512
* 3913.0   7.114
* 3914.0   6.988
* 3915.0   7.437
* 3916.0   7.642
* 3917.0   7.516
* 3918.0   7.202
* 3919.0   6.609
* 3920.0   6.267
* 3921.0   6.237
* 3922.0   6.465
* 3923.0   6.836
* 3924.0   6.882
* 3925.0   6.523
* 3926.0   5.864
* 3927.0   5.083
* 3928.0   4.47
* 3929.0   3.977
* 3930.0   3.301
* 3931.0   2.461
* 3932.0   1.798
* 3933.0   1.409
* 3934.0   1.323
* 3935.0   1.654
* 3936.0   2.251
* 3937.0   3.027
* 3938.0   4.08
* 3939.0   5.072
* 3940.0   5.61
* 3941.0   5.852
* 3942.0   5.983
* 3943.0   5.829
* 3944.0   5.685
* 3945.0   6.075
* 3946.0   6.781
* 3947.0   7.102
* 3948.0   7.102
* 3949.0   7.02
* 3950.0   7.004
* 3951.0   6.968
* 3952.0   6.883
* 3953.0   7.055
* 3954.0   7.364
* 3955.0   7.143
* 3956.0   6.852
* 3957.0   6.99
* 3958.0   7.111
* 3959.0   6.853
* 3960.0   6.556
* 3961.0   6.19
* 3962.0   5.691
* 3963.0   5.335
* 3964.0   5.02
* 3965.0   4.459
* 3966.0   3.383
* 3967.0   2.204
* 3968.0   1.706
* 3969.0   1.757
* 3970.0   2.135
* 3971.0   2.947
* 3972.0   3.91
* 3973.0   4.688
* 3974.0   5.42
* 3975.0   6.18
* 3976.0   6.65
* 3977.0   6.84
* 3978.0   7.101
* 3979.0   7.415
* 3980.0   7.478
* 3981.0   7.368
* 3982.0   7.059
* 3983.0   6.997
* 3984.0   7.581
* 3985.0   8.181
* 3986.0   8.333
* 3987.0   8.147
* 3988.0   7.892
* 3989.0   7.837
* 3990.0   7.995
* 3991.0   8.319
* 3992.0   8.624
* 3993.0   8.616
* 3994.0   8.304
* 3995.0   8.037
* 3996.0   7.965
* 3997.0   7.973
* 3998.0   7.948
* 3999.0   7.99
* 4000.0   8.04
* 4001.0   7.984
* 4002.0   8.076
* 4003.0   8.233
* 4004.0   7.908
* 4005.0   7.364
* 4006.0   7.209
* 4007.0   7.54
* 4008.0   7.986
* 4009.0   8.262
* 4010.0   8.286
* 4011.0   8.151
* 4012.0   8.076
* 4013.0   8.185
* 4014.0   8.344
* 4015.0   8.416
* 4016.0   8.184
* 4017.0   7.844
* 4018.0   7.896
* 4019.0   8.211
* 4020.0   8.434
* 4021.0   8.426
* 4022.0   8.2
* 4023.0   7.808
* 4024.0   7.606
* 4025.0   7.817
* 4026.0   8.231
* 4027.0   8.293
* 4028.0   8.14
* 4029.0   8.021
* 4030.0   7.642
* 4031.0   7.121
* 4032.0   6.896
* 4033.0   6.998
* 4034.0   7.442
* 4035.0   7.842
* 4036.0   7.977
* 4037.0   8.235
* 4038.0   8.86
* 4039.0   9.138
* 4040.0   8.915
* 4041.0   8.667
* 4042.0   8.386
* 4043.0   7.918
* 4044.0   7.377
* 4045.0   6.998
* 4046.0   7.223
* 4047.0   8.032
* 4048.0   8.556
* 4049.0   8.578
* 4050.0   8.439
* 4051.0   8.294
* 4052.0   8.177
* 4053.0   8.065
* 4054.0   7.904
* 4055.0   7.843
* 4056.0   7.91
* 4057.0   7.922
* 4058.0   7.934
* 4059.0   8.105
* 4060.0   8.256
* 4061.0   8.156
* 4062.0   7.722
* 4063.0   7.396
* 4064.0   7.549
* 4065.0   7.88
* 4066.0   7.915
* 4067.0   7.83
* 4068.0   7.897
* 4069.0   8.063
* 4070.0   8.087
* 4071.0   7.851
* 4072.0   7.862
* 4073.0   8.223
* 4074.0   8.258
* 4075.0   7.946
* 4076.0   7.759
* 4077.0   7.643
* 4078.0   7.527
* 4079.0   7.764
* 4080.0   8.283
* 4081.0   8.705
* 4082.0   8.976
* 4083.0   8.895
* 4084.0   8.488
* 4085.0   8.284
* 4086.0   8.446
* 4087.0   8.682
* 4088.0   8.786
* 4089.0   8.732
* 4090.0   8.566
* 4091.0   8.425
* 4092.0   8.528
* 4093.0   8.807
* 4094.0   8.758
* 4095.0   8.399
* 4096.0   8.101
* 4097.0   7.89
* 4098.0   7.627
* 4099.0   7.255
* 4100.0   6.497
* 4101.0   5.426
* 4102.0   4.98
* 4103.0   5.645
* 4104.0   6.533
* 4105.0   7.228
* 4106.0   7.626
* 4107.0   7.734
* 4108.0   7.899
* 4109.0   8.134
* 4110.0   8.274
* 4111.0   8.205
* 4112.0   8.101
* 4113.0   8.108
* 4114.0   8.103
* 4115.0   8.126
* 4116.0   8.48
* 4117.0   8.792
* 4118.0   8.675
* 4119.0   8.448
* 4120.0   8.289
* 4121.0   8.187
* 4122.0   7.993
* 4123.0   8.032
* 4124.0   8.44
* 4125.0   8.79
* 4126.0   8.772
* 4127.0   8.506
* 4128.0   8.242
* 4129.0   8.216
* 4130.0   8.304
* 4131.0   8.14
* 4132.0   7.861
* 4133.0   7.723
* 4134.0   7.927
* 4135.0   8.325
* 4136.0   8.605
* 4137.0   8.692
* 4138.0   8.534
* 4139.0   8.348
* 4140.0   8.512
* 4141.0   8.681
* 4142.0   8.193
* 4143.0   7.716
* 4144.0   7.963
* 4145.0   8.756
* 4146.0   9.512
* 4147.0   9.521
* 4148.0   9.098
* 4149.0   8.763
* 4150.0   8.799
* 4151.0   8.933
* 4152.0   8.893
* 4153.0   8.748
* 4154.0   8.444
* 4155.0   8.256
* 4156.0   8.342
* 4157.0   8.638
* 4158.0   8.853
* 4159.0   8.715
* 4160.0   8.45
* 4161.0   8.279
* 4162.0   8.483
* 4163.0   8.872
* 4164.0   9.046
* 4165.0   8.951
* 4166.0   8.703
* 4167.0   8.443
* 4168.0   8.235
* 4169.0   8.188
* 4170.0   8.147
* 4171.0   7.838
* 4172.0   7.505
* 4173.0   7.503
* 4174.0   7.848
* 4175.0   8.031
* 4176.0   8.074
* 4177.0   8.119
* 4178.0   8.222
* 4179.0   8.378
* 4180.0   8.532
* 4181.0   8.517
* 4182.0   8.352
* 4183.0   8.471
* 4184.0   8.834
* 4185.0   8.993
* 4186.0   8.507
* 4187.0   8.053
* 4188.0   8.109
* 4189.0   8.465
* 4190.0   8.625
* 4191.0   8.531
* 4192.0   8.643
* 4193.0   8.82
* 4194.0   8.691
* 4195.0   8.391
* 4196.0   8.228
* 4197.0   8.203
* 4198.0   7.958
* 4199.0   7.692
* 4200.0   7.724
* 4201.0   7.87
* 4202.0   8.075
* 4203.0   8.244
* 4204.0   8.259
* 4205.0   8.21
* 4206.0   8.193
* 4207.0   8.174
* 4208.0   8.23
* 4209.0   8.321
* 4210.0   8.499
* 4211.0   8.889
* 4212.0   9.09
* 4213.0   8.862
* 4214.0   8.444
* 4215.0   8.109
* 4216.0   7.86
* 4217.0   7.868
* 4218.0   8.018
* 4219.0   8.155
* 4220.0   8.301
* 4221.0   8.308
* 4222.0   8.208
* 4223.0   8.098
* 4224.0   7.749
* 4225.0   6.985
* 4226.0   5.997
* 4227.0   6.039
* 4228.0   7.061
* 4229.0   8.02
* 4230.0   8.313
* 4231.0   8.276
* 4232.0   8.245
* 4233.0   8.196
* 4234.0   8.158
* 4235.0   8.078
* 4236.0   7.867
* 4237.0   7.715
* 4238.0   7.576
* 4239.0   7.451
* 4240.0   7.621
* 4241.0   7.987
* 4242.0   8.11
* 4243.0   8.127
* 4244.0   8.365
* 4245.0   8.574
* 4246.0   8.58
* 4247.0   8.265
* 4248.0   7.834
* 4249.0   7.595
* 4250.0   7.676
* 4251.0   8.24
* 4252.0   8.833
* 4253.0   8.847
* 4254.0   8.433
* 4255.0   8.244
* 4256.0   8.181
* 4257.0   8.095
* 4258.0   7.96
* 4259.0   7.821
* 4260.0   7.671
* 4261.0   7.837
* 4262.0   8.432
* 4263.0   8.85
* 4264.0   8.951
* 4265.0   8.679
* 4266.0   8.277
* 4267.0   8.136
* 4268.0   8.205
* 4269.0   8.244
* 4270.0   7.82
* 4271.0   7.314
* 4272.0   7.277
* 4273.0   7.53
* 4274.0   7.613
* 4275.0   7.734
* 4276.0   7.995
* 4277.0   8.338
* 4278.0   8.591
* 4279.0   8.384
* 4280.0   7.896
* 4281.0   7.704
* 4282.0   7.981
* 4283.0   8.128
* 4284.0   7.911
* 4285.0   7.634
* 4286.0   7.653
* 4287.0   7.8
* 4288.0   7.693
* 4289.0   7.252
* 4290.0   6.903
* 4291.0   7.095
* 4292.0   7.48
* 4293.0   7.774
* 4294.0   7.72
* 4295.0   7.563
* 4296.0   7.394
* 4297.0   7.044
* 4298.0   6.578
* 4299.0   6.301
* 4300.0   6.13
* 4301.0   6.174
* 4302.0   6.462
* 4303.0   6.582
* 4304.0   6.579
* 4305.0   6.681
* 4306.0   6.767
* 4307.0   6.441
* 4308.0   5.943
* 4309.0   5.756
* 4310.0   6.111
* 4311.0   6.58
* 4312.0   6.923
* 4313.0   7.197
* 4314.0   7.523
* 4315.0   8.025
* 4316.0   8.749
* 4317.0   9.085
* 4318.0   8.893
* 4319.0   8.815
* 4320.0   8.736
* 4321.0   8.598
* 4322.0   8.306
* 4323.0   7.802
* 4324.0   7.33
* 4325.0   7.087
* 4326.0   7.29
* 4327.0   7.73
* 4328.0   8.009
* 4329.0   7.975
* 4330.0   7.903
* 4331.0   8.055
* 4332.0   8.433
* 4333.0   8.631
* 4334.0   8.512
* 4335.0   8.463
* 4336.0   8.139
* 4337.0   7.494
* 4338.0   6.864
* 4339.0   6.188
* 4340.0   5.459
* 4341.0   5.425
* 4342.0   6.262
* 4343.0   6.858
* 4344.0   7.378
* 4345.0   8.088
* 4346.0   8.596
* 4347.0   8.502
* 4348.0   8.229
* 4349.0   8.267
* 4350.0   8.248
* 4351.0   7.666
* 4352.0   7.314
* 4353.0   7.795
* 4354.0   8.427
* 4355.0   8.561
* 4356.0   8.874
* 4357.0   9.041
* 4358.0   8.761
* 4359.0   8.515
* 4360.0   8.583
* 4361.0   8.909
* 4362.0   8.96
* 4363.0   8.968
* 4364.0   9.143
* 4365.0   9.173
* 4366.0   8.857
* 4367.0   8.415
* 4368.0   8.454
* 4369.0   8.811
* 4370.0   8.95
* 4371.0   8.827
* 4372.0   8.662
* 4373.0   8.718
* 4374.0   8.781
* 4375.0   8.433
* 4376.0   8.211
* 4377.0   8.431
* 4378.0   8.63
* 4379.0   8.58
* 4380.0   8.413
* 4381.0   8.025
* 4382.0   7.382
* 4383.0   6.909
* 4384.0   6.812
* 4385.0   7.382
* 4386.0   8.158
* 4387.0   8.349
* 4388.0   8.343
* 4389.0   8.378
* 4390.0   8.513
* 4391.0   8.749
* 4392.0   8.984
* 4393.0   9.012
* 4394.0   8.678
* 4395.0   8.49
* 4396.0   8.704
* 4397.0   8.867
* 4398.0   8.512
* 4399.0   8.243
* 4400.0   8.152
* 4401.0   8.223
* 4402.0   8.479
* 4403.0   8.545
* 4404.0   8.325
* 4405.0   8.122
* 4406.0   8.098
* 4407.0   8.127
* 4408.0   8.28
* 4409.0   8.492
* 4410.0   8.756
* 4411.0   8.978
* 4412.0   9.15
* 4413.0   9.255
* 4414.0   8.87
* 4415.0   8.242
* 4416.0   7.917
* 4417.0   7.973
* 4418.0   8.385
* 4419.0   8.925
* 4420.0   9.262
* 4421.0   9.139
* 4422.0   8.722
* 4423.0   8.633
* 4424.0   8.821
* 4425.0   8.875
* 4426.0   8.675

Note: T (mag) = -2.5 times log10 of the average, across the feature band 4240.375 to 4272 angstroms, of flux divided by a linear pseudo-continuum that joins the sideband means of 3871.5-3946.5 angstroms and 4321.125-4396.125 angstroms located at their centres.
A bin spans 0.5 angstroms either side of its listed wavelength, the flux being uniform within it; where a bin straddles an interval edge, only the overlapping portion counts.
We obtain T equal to -0.07 mag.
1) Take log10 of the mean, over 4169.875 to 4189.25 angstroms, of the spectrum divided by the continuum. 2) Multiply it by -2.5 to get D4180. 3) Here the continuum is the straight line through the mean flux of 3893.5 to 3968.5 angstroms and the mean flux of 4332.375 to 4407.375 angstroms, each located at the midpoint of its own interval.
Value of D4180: -0.14 mag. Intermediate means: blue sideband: 5.88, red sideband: 8.21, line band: 8.22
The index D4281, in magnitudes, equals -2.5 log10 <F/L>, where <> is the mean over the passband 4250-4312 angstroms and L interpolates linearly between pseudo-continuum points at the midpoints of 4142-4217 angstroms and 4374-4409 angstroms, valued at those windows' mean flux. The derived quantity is 0.11 mag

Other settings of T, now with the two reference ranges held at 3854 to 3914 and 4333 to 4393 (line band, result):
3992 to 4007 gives -0.13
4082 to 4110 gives -0.06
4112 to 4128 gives -0.13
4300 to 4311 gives 0.25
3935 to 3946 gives 0.38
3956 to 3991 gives 0.18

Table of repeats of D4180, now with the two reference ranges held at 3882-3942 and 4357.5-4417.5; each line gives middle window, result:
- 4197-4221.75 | -0.10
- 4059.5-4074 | -0.18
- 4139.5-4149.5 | -0.21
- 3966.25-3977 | 0.50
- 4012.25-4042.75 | -0.24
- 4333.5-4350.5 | 0.10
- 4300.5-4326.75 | 0.10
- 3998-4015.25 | -0.25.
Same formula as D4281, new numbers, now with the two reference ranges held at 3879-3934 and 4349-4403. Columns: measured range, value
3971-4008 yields -0.133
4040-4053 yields -0.182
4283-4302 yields 0.114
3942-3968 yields 0.051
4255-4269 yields -0.047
